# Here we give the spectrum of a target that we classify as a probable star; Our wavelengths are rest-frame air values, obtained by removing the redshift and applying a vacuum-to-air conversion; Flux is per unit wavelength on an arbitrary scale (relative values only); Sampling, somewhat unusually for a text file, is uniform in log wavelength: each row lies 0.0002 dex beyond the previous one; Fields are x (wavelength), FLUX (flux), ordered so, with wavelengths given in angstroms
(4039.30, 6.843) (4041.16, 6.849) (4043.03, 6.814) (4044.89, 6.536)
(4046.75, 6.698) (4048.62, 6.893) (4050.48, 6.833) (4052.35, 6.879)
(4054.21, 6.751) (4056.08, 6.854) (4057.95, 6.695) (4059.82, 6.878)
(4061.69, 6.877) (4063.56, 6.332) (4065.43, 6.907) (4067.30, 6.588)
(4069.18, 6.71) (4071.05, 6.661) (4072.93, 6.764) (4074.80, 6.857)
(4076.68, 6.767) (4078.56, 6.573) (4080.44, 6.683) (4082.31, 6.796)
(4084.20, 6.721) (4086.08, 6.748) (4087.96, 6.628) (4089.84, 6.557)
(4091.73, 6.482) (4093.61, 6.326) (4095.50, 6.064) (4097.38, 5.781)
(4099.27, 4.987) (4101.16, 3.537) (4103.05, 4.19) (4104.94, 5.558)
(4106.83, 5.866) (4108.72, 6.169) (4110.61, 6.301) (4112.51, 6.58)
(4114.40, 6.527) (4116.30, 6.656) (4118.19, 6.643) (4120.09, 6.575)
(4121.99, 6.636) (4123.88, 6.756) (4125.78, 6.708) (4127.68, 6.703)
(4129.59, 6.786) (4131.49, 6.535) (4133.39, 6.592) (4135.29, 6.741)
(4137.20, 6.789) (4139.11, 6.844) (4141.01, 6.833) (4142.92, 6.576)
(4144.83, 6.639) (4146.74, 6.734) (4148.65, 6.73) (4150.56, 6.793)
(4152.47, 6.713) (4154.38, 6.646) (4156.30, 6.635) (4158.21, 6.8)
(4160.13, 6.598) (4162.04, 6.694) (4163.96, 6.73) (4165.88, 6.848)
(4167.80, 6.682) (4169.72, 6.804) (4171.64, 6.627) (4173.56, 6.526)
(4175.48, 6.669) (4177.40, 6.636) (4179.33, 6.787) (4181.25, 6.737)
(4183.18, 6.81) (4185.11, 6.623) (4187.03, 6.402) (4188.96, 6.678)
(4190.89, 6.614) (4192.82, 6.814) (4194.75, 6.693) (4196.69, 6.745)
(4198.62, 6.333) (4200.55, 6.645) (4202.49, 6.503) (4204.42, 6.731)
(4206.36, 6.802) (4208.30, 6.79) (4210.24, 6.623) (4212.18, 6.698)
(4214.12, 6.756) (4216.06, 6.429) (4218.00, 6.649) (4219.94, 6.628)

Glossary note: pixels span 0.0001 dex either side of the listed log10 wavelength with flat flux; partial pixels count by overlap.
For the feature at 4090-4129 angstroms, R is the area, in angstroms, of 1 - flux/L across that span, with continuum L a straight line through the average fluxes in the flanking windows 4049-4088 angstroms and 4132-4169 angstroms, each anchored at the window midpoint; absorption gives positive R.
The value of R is 3.8 angstroms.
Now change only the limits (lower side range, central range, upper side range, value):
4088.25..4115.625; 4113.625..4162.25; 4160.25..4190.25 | -3.55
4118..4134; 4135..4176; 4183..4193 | -0.39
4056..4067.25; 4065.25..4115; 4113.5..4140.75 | 3.66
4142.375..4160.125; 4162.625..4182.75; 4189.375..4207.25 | -0.10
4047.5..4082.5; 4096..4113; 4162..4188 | 3.28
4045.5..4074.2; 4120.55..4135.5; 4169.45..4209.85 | 0.07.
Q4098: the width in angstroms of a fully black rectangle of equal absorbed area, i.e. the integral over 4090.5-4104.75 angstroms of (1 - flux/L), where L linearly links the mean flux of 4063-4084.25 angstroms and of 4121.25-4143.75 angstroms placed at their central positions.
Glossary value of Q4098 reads 2.8 angstroms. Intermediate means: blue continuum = 6.7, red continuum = 6.71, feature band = 5.37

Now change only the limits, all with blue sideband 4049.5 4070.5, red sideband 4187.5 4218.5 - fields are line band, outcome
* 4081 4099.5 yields 1.01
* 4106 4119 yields 0.63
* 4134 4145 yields -0.07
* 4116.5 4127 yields 0.07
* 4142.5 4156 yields 0.00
